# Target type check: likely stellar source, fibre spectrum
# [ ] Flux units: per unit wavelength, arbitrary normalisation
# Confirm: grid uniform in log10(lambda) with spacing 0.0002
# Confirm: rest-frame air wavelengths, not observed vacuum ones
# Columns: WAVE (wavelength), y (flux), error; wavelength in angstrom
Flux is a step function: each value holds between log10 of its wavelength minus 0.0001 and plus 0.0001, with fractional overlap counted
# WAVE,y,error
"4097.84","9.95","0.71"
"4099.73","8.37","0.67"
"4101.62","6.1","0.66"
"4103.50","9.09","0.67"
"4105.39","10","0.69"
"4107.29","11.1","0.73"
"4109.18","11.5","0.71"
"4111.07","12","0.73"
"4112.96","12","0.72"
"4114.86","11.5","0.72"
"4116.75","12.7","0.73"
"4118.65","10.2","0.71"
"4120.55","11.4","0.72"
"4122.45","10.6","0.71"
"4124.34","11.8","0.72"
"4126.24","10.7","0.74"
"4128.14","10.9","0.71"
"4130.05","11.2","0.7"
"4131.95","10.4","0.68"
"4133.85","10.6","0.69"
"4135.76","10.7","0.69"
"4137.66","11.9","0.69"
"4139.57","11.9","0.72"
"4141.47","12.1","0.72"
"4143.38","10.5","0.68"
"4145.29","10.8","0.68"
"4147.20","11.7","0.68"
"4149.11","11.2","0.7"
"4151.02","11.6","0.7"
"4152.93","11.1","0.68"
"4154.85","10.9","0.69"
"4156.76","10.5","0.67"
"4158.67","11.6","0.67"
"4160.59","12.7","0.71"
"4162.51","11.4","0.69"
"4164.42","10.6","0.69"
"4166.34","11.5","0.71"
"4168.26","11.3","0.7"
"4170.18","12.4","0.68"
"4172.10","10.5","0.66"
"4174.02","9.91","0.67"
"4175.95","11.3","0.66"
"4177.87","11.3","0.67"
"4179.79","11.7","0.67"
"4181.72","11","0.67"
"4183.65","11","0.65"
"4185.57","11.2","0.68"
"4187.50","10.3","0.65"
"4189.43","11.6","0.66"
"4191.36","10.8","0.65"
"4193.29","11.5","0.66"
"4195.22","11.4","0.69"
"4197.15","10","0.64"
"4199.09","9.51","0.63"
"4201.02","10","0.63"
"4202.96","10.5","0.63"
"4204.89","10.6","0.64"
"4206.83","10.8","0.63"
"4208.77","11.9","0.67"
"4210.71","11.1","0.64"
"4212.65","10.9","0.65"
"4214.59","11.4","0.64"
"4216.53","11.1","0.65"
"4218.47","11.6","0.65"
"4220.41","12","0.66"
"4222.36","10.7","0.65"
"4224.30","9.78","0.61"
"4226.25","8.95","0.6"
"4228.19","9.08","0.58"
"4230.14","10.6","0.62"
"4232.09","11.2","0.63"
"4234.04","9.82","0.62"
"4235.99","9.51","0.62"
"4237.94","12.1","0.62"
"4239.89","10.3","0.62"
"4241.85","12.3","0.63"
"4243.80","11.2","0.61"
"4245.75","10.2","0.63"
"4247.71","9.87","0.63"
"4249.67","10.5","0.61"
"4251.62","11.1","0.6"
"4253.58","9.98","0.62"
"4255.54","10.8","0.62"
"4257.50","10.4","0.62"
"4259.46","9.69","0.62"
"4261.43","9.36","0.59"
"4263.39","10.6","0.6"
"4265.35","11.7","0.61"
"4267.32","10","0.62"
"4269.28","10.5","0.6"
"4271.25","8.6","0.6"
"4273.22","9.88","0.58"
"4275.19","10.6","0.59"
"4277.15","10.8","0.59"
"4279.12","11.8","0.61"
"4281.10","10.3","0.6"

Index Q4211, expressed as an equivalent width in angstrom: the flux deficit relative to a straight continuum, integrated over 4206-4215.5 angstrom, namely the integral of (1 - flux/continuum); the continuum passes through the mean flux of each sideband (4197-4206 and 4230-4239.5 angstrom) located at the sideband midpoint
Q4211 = -0.9 angstrom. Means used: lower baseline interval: 10.1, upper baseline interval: 10.6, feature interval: 11.2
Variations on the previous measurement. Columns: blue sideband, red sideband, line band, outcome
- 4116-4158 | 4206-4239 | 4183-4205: 0.35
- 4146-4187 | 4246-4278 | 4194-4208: 0.58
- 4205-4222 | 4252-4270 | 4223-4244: 0.90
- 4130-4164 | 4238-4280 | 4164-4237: 0.72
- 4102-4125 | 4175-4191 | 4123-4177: -0.49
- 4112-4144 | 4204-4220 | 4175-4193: 0.12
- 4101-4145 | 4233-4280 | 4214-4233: -0.05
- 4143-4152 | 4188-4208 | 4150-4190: -0.87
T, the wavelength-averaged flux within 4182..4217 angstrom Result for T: 10.9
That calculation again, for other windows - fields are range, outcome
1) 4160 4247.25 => 10.9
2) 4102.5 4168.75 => 11.2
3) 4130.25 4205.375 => 11.1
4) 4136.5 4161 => 11.4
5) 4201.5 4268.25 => 10.6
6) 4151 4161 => 11.3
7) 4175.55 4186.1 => 11.3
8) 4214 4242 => 10.6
